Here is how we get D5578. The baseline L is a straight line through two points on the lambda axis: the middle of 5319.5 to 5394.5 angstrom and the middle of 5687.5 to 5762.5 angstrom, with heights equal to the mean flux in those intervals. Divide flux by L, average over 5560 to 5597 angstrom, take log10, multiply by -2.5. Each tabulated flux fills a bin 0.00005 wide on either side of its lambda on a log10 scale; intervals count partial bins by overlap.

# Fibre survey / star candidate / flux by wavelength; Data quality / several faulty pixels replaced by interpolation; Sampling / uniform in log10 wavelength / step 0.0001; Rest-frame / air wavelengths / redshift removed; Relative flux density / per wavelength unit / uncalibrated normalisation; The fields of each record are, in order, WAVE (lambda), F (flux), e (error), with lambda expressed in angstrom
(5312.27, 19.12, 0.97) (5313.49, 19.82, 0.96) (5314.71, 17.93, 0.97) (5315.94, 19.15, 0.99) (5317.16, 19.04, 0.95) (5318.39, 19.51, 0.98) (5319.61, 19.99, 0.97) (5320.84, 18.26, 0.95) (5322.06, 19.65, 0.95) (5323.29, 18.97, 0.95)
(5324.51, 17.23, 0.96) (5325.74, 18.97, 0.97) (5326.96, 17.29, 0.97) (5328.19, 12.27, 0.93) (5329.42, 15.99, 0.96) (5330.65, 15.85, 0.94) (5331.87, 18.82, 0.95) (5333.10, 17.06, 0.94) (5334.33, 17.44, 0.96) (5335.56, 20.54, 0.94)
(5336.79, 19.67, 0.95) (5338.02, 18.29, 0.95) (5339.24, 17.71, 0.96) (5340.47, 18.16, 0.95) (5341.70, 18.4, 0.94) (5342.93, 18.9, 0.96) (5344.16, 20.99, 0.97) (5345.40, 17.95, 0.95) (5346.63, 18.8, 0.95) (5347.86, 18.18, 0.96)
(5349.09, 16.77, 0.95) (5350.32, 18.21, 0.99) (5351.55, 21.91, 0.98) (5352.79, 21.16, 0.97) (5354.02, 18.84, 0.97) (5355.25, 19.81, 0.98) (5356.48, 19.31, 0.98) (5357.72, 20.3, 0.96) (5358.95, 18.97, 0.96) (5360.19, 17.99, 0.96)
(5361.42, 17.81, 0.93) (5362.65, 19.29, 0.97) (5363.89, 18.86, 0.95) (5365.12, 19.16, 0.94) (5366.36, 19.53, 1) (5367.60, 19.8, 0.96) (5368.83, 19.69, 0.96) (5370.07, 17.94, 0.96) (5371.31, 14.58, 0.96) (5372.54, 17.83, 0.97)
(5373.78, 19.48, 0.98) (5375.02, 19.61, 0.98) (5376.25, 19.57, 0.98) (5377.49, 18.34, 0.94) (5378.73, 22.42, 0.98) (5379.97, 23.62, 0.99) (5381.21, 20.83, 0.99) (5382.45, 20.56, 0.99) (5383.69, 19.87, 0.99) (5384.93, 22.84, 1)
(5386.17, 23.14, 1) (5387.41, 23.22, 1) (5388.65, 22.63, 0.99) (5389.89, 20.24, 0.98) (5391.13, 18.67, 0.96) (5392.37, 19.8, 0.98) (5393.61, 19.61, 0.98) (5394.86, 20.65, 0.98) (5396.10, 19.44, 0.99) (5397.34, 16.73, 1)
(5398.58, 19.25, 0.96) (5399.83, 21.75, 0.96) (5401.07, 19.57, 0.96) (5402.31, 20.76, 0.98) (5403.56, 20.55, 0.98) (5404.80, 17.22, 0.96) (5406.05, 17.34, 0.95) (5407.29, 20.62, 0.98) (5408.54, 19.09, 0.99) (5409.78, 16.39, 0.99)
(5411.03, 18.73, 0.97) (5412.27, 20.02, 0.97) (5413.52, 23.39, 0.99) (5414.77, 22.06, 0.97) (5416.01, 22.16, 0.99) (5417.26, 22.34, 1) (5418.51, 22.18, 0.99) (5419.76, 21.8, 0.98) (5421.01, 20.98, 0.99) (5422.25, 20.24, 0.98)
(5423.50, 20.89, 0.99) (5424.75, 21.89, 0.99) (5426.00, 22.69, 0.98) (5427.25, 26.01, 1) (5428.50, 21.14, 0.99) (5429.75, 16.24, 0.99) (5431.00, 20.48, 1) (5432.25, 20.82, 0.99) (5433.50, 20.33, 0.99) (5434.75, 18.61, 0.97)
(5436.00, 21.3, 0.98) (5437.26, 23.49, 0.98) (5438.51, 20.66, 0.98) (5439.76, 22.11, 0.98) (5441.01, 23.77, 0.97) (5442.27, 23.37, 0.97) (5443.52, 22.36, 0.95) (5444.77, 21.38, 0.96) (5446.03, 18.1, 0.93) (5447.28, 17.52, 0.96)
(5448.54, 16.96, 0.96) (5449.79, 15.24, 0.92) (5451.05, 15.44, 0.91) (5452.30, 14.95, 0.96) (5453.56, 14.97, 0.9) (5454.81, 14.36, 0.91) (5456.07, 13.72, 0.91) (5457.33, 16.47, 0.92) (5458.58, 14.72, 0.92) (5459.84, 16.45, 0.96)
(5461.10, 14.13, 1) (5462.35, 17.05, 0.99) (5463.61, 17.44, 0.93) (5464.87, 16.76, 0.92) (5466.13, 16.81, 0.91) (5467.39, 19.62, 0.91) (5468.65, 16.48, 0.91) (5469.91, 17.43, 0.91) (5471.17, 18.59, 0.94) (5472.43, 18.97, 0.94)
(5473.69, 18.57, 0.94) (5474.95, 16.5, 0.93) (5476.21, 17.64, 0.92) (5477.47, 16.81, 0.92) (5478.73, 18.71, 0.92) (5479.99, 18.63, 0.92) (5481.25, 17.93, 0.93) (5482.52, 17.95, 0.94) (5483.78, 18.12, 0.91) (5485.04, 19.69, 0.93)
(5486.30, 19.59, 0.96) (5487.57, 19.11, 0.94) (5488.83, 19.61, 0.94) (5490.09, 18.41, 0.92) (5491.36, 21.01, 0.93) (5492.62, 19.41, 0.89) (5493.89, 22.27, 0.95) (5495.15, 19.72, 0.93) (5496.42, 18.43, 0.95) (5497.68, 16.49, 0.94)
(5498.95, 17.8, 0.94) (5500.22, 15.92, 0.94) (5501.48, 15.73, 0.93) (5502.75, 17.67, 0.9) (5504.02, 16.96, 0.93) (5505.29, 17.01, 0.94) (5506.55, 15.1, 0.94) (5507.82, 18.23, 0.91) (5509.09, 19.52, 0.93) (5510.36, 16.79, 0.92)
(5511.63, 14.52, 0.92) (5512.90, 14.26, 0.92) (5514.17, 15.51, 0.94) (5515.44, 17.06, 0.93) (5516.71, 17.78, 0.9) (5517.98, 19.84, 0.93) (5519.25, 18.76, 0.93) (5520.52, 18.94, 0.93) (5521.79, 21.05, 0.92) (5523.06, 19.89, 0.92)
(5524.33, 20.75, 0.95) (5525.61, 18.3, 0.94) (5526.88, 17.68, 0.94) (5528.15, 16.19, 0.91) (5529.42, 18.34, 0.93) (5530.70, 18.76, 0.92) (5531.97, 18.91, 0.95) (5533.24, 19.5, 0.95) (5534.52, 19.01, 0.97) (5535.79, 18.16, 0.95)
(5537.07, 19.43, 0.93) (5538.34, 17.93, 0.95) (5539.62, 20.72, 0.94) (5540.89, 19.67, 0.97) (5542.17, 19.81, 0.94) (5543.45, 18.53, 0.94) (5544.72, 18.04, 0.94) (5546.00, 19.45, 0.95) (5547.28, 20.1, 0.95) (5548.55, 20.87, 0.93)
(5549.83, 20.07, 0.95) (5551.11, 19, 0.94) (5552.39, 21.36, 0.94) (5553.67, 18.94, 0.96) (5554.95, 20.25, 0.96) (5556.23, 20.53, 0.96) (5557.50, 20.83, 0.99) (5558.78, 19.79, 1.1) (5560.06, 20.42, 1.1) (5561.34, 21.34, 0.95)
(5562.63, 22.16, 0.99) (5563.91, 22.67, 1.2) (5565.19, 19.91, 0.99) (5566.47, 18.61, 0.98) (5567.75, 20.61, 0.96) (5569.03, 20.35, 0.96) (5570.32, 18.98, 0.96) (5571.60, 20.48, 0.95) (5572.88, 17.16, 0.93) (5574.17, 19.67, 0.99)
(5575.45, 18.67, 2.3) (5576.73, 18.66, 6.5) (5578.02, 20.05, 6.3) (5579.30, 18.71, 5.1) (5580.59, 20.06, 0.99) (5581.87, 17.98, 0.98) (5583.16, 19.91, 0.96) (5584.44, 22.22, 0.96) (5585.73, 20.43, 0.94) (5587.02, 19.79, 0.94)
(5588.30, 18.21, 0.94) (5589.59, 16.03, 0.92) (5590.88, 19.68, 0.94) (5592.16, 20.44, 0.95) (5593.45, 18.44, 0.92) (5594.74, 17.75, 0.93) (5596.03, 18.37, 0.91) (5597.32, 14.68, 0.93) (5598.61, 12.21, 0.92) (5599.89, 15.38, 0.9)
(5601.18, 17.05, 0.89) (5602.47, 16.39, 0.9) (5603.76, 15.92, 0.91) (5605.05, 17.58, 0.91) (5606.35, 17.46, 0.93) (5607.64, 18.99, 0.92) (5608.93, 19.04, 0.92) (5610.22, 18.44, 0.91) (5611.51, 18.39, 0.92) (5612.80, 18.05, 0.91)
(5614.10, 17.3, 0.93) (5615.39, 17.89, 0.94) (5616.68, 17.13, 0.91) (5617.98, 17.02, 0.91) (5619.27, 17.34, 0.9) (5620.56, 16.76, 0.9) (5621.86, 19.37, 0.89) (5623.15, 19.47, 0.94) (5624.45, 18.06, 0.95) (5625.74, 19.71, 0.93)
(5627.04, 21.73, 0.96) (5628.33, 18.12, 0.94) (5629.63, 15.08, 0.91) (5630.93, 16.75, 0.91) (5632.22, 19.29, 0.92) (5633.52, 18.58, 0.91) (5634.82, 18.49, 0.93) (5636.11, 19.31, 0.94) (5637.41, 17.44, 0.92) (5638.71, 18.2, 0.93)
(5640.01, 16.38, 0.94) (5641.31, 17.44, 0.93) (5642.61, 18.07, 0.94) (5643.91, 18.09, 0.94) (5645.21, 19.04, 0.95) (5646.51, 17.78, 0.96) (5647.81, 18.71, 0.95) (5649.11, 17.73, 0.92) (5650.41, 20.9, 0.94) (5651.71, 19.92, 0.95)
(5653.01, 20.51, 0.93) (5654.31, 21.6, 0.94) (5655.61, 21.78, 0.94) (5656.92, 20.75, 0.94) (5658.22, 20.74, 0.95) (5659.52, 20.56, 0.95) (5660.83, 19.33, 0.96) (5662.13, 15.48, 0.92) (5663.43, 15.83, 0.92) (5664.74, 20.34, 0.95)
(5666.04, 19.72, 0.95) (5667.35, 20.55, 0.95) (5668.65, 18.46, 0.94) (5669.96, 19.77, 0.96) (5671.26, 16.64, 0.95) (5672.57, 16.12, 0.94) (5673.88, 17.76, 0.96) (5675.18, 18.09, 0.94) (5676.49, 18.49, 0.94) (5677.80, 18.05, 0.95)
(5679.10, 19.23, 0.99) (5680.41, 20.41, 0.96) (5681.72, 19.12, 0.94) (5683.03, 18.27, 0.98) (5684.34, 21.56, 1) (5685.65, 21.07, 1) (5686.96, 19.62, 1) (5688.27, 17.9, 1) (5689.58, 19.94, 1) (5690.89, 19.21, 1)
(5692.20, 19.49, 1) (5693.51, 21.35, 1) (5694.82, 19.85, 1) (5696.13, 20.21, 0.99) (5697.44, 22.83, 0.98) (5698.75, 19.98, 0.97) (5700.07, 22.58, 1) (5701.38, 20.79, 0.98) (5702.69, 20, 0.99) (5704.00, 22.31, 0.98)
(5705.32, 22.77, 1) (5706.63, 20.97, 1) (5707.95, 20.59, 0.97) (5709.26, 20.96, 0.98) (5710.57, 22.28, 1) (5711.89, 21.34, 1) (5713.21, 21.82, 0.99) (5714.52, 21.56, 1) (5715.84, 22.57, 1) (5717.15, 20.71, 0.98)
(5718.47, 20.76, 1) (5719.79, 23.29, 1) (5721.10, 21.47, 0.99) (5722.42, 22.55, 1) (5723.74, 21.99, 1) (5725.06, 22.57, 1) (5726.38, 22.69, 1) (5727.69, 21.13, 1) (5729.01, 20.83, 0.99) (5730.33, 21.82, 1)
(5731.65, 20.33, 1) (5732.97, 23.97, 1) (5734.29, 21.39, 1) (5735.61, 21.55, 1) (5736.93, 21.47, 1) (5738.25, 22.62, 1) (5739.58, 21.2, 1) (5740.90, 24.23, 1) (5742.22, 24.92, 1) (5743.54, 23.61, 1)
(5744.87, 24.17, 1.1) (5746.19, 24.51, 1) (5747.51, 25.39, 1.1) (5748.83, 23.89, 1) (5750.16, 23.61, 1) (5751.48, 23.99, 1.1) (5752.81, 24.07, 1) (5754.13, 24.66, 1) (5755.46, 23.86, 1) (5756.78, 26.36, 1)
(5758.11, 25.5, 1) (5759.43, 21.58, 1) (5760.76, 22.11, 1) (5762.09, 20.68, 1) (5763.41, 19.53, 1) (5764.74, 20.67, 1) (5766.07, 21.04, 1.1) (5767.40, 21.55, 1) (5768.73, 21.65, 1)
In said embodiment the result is 0.08 mag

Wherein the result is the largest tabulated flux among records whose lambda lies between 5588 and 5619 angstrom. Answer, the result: 20.44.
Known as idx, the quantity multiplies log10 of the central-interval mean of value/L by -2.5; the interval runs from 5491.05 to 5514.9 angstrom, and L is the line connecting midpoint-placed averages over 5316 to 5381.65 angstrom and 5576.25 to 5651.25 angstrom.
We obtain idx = 0.06 mag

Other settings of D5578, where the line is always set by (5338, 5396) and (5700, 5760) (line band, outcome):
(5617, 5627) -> 0.18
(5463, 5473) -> 0.15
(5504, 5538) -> 0.16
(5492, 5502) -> 0.13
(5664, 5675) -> 0.18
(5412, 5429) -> -0.10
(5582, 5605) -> 0.20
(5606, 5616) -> 0.18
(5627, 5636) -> 0.20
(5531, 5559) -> 0.08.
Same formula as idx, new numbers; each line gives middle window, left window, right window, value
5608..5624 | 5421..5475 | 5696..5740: 0.14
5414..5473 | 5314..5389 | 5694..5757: 0.04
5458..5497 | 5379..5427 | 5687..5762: 0.16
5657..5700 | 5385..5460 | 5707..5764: 0.14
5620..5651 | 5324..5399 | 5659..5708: 0.07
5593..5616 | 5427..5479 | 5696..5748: 0.19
